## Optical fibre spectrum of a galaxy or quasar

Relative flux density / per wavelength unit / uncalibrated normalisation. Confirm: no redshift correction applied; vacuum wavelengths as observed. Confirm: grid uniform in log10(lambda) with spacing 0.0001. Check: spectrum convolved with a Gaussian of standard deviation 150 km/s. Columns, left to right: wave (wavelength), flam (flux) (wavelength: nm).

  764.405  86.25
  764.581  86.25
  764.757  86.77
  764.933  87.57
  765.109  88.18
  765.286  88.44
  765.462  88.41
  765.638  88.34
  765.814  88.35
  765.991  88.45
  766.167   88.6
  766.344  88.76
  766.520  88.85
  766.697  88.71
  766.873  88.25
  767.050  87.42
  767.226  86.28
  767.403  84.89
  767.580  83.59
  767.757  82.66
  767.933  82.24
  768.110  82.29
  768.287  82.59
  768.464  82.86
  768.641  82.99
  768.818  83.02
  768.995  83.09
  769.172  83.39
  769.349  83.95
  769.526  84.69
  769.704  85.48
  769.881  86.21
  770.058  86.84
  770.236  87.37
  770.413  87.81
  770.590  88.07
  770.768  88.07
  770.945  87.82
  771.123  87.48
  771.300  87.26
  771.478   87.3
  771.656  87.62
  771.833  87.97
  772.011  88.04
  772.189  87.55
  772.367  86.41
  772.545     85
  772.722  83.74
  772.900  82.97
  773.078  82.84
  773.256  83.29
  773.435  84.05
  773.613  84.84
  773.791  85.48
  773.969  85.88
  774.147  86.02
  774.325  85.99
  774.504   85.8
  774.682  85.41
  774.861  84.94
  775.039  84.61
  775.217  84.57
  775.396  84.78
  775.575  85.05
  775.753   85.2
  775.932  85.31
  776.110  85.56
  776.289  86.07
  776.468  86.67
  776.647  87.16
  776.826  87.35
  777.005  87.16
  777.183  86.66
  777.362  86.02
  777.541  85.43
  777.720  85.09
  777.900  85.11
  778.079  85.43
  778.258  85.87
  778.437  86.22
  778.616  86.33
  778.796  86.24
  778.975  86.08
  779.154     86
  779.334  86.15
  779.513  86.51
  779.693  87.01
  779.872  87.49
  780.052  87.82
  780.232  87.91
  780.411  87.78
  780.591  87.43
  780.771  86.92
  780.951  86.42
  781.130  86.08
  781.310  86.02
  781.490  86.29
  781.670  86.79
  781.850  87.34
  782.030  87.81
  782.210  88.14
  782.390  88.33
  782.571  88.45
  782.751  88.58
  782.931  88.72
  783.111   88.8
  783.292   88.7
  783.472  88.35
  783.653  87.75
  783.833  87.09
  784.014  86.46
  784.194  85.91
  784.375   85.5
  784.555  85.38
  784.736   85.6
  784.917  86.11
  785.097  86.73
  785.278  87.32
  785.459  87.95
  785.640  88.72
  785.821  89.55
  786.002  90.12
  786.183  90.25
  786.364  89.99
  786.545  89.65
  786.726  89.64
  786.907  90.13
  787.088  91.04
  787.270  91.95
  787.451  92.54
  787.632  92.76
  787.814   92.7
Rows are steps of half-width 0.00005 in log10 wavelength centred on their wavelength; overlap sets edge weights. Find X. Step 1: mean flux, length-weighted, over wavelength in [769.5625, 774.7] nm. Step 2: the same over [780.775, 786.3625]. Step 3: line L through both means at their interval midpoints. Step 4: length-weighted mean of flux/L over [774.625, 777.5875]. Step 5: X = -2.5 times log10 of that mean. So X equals 0.01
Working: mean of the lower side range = 86.1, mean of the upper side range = 87.5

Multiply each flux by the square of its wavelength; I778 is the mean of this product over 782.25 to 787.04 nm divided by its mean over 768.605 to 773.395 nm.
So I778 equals 1.06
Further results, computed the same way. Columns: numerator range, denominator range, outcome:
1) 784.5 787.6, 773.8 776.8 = 1.07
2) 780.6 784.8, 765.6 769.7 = 1.06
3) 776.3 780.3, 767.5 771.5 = 1.04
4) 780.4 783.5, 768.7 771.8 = 1.05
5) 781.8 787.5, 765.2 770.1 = 1.08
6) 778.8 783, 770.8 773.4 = 1.04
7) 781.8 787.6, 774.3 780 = 1.05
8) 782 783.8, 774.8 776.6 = 1.05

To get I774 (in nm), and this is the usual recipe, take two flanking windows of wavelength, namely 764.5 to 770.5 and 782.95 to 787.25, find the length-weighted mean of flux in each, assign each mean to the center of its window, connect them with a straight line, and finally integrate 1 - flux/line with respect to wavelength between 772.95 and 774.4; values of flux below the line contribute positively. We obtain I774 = 0.034 nm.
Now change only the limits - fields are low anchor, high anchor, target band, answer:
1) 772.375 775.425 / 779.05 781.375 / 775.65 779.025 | 0.00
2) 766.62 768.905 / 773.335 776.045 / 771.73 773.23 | -0.01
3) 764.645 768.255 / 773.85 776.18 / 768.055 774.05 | 0.04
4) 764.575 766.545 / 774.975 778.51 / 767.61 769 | 0.08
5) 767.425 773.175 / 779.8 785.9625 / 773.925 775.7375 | 0.02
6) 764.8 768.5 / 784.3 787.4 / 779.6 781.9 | 0.03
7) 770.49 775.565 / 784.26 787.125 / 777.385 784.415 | 0.03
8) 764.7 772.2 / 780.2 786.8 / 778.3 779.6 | 0.02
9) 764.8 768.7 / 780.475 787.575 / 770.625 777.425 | 0.09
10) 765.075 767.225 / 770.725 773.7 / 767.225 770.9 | 0.11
